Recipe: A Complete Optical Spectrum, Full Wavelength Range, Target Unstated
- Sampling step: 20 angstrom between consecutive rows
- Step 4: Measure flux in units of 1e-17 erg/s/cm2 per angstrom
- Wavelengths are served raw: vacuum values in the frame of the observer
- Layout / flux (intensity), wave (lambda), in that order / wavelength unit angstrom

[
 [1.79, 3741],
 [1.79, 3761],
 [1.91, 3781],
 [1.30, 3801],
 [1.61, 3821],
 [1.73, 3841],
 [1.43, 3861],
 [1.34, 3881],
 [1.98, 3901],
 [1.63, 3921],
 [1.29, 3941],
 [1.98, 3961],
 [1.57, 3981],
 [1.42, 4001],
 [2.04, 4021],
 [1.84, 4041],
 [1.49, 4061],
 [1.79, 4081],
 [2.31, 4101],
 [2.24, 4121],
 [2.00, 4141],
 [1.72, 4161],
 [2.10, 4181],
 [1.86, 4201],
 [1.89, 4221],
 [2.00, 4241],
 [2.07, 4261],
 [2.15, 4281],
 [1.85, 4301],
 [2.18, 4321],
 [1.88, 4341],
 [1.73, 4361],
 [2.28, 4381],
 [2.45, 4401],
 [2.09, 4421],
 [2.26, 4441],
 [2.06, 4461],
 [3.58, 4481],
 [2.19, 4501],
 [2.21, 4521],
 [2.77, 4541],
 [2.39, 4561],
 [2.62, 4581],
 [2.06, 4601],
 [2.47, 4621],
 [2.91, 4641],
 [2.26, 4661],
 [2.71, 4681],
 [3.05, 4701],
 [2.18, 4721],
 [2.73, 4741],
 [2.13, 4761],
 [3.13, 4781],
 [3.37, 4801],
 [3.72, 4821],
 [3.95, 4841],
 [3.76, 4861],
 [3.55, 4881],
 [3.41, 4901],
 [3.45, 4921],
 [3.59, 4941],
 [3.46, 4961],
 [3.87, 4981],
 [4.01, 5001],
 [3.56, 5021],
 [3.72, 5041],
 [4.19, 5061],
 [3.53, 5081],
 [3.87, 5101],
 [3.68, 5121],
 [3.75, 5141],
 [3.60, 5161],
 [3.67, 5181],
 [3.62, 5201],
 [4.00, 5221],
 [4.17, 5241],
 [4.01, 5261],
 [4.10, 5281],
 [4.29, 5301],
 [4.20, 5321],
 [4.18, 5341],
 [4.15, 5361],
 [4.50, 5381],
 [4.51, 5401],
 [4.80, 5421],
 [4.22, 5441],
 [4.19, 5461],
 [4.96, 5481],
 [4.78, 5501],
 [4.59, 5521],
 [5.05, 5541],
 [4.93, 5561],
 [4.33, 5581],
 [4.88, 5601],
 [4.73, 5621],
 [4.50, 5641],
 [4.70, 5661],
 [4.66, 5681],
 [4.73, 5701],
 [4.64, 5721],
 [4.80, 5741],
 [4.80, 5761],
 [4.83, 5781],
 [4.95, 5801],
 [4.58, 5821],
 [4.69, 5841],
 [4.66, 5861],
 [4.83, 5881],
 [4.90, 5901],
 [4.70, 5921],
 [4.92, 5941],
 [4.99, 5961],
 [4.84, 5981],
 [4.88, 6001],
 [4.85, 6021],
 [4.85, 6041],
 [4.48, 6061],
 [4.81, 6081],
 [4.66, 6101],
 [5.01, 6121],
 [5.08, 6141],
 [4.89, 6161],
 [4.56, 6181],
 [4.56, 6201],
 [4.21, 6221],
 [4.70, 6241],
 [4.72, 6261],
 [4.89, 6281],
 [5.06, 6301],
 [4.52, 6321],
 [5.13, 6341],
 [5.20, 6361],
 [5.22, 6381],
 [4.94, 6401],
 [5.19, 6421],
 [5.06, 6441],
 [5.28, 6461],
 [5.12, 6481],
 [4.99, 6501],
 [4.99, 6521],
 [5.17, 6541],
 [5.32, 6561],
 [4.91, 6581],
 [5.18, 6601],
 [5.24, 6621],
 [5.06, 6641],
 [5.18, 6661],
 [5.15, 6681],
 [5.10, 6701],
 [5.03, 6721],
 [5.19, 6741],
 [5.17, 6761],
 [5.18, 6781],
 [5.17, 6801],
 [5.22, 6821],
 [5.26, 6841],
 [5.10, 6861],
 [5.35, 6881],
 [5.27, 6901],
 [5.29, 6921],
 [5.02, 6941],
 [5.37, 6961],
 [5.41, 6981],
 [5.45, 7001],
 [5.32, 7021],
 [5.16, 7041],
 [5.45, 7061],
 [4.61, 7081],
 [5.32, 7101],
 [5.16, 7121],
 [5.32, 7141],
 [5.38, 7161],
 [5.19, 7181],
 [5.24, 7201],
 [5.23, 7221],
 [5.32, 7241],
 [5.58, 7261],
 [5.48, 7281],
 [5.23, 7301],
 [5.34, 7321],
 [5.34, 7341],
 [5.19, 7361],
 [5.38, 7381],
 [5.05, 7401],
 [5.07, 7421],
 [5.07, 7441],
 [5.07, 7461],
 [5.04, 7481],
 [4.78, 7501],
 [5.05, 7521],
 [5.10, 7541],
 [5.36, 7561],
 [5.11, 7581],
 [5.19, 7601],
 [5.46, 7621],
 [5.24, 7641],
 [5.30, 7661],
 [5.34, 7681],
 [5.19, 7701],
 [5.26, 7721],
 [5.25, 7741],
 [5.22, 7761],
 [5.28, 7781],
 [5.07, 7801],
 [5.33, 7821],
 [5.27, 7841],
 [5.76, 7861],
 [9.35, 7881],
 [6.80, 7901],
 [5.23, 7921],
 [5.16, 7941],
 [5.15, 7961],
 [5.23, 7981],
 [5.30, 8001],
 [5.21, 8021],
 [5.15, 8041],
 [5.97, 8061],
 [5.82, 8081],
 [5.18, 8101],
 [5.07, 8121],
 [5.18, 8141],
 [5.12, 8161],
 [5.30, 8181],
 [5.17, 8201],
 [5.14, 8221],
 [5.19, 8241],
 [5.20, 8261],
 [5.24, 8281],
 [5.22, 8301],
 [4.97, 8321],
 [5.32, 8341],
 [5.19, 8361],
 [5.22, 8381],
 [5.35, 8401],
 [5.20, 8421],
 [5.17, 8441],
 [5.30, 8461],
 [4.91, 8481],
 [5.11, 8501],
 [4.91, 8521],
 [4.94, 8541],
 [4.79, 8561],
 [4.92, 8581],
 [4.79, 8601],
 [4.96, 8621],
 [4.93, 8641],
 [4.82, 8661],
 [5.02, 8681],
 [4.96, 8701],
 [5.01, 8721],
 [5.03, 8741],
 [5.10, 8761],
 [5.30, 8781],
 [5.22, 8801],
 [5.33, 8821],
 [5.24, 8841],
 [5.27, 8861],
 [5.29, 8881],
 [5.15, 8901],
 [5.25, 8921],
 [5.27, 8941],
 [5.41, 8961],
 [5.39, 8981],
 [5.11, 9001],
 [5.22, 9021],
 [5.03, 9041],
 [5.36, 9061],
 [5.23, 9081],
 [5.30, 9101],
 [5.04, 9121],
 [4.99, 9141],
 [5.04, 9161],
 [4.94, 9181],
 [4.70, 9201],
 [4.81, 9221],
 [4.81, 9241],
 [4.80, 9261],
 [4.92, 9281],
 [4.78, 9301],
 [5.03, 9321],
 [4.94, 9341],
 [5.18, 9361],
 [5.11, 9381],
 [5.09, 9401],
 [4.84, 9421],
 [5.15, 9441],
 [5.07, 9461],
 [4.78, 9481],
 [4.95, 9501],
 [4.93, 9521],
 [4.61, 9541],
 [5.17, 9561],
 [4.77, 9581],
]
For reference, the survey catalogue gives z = 0.201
